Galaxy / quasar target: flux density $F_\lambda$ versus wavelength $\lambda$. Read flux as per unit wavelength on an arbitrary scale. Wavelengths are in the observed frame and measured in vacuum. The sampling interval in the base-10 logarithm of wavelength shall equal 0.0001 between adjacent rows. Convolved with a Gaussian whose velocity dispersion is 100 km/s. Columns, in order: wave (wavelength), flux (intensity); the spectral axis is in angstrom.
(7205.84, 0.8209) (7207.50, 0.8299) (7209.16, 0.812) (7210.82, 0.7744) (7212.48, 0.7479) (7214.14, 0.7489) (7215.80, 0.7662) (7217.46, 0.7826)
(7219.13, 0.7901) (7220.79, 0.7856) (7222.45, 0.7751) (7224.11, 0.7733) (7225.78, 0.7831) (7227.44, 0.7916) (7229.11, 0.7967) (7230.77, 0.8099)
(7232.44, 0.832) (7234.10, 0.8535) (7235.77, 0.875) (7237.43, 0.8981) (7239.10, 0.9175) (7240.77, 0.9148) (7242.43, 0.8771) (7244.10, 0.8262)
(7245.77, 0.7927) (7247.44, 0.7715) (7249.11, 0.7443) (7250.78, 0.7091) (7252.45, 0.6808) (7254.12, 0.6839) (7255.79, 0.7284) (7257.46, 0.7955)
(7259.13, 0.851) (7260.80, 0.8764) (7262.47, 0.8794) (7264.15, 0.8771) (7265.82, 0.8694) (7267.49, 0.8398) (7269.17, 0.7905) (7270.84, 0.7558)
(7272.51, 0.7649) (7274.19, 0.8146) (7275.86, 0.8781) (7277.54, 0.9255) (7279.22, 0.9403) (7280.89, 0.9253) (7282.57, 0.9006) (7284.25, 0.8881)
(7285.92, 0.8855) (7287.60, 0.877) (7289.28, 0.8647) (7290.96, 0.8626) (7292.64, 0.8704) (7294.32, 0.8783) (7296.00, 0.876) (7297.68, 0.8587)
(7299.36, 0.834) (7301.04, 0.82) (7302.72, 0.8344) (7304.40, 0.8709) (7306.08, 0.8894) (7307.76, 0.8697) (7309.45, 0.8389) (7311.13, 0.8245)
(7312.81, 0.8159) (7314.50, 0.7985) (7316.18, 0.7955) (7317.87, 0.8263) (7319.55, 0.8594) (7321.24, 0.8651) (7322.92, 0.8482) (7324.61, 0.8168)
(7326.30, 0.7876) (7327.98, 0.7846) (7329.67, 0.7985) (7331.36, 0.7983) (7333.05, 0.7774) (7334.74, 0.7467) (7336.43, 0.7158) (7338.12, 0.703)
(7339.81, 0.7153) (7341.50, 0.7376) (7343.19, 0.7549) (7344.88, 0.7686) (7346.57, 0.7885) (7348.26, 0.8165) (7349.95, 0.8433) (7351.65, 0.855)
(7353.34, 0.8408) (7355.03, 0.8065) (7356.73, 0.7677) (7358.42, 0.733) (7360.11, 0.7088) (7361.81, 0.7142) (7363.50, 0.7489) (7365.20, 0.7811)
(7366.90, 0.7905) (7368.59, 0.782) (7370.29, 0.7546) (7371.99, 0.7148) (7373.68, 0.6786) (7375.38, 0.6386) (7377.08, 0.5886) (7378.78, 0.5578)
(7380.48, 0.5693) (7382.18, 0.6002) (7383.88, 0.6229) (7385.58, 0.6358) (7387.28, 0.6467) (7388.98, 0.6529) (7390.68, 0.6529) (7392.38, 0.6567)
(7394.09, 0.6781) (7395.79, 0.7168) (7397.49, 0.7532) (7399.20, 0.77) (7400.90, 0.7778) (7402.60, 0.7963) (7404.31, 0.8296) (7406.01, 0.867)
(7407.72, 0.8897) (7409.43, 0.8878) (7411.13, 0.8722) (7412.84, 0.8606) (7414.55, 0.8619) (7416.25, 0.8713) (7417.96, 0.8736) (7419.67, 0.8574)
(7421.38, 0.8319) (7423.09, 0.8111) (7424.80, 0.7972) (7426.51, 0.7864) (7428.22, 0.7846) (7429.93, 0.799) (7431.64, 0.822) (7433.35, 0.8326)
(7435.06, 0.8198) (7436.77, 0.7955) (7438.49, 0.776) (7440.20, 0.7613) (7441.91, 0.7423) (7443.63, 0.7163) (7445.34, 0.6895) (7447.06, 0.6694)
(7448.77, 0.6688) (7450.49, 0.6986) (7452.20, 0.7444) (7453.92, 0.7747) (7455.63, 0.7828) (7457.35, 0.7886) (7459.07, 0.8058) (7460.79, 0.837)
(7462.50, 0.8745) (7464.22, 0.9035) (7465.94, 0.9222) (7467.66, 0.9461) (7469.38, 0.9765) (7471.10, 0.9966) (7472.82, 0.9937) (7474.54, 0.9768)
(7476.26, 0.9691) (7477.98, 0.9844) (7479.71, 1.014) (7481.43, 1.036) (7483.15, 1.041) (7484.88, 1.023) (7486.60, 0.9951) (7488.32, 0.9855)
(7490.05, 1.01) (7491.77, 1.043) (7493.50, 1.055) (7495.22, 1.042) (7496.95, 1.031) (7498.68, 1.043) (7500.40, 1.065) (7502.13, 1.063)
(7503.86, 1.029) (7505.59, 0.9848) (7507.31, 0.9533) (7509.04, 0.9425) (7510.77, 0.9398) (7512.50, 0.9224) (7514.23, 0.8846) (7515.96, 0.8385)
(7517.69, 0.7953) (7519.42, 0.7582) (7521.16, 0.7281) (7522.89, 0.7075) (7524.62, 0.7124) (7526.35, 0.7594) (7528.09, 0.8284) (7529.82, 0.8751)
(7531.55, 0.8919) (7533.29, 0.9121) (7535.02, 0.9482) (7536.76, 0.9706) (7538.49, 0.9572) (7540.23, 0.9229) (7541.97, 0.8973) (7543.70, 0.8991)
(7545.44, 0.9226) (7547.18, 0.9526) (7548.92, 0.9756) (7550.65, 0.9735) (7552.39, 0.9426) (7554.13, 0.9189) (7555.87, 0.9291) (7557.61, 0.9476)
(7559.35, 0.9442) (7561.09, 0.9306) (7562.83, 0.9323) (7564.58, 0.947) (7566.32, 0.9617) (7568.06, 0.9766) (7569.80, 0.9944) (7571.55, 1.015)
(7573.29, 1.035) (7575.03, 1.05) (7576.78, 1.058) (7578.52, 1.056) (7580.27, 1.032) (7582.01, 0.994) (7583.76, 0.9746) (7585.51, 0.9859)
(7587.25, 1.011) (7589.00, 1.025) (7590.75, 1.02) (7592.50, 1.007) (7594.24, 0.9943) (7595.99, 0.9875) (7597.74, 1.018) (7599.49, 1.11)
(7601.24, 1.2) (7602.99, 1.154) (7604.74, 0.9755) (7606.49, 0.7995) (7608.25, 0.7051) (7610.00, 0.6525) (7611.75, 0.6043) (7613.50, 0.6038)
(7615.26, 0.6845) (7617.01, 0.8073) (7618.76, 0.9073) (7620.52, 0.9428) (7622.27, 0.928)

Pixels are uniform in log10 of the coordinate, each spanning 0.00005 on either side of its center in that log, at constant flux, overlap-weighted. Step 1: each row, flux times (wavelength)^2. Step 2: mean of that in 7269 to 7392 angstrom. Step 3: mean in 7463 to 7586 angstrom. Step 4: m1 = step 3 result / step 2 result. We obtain 1.3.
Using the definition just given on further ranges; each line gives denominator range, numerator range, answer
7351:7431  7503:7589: 1.28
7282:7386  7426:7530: 1.17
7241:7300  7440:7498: 1.14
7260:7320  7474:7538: 1.16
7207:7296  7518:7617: 1.22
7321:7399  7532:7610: 1.41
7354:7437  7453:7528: 1.26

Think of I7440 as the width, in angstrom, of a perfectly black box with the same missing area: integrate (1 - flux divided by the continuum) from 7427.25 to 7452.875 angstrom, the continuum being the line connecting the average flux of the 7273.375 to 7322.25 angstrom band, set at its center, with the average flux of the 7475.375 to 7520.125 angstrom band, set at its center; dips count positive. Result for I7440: 5.2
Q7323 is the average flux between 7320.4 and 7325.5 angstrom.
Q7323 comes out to 0.843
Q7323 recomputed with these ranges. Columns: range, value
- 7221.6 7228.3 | 0.781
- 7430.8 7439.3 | 0.809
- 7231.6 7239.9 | 0.875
